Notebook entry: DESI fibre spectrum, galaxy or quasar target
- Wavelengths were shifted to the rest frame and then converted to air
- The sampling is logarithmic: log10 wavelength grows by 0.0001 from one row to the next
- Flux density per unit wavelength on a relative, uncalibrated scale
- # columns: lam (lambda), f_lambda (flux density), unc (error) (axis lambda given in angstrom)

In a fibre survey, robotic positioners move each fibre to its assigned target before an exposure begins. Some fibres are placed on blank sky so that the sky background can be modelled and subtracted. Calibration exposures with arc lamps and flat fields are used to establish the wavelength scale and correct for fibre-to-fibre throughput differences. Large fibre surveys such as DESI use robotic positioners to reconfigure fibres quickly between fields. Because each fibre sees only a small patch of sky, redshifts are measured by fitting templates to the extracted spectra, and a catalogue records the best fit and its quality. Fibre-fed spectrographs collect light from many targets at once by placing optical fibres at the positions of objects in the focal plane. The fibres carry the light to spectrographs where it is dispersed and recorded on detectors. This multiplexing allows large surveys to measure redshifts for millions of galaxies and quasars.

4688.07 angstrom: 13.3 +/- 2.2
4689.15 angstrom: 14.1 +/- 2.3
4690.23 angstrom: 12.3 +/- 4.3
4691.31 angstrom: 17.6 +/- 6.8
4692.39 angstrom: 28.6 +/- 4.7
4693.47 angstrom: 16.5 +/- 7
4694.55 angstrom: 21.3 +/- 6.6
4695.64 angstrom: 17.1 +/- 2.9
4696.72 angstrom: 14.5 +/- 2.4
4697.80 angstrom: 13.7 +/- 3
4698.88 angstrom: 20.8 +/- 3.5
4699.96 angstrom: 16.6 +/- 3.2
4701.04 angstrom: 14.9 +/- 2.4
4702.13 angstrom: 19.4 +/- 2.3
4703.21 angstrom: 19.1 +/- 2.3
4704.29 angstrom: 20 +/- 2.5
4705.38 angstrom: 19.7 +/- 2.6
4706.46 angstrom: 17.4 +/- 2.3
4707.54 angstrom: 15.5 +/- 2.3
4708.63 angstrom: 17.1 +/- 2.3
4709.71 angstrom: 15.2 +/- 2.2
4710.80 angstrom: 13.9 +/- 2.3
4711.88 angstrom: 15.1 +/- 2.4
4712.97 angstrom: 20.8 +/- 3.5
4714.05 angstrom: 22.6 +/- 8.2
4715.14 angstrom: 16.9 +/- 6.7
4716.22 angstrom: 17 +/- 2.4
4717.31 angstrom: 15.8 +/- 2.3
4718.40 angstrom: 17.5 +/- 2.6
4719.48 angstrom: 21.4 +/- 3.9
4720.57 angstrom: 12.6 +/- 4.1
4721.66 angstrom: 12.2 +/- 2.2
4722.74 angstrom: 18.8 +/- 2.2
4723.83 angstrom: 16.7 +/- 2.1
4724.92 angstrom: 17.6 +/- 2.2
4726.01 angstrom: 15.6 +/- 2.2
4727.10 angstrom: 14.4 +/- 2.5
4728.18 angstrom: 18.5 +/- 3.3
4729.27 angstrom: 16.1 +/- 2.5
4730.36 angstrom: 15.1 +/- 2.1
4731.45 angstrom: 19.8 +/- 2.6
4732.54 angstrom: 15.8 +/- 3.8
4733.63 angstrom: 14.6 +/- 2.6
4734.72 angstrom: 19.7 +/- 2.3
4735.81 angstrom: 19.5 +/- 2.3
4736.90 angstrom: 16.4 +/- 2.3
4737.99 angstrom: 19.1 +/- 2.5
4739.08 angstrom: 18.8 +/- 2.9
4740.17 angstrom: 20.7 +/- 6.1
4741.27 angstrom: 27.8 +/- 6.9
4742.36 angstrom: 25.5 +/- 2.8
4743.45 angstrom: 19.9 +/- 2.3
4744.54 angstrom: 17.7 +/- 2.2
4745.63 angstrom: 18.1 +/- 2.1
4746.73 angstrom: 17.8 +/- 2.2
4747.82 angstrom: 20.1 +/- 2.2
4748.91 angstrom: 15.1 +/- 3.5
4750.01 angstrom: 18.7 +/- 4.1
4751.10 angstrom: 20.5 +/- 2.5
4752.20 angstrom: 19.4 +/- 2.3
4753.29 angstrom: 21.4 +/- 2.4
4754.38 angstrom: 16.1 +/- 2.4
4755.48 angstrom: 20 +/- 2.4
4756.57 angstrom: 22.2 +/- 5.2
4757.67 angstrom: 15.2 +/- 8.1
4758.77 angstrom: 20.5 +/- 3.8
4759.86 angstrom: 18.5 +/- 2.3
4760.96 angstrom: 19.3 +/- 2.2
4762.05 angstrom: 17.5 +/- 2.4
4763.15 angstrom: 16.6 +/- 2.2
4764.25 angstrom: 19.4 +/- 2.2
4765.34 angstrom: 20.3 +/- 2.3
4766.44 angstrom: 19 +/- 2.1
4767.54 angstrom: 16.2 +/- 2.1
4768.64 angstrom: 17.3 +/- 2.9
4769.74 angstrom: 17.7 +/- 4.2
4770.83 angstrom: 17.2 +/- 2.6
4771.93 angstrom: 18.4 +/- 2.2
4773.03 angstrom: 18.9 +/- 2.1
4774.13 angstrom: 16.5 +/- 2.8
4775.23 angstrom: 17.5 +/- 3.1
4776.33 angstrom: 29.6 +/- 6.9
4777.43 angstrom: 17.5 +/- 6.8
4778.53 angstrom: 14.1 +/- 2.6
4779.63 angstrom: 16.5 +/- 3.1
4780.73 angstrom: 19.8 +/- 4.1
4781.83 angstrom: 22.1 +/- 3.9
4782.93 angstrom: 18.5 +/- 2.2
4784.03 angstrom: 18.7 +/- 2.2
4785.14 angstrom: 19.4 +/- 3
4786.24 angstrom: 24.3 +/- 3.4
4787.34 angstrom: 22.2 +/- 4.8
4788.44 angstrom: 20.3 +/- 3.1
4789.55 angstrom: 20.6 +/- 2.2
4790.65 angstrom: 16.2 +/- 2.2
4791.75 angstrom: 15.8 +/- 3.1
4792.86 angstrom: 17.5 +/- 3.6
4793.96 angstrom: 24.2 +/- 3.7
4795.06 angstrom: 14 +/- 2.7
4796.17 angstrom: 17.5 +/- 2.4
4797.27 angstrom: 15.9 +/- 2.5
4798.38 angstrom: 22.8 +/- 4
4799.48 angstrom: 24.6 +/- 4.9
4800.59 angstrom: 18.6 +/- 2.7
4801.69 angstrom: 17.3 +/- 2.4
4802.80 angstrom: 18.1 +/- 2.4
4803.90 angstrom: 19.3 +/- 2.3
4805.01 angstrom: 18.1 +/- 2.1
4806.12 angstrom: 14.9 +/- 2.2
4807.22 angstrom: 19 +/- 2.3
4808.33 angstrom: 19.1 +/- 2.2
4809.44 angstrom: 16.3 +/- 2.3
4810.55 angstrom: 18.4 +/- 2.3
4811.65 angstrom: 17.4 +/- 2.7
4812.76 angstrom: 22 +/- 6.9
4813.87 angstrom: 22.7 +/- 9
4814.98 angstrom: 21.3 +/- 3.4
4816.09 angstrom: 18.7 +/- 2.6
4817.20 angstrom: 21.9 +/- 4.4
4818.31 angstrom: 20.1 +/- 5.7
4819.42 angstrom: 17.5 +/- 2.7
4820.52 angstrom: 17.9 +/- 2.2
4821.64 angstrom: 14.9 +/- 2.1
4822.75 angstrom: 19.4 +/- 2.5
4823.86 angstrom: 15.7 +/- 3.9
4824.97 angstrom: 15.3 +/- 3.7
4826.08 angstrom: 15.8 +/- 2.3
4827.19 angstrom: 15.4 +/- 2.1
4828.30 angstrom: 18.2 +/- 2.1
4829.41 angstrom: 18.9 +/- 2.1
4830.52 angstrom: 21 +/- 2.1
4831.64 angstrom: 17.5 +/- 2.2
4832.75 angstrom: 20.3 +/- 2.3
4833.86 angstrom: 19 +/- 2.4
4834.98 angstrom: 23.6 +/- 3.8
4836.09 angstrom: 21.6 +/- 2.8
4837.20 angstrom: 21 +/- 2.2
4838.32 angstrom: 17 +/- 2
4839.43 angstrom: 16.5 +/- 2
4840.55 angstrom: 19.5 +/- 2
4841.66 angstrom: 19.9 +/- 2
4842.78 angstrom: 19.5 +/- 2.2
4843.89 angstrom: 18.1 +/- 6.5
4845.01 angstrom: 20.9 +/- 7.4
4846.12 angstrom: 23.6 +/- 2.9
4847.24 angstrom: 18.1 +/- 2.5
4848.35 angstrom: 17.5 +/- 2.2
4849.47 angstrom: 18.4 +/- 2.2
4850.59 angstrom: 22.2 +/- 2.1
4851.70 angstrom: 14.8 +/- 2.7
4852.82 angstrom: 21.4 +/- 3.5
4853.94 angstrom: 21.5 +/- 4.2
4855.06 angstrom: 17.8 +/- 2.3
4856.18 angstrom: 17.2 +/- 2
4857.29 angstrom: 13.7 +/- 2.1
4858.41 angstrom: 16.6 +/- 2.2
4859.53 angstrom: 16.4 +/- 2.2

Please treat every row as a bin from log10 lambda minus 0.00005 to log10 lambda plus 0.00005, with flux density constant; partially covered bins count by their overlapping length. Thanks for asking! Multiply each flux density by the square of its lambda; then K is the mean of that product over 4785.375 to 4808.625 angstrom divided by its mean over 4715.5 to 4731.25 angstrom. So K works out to 1.2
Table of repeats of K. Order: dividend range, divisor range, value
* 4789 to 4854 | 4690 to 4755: 1.09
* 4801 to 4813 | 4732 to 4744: 0.94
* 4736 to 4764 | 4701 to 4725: 1.13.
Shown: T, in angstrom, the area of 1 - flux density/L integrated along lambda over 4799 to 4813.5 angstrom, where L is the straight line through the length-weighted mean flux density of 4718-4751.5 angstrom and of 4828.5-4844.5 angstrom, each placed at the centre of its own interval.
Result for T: 0.28 angstrom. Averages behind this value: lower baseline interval 18.1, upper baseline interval 19.5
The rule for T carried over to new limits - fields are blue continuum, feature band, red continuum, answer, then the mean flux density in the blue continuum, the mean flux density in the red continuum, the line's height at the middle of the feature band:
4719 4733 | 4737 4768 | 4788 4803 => -3.47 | 16.5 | 18.8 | 17.4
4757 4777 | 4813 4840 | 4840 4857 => 0.38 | 18.7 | 19.3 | 19.1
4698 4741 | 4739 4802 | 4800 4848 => -3.85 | 17.4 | 18.8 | 18.1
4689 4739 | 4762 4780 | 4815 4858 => -0.30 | 17.3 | 18.7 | 18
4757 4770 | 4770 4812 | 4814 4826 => -1.45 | 18.2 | 18.3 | 18.2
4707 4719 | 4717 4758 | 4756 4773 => -1.27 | 17.1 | 18.4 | 17.7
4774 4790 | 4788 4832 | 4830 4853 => 2.78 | 19.9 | 19.6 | 19.7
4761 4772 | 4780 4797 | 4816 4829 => -1.42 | 18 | 17.5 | 17.8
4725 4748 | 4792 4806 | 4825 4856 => 0.08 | 18.6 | 19.1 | 18.9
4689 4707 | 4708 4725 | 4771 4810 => 1.14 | 17.9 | 19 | 18.1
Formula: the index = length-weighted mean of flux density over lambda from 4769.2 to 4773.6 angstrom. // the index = 18.1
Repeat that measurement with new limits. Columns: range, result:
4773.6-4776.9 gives 21.2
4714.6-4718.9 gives 16.8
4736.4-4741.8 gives 20.6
